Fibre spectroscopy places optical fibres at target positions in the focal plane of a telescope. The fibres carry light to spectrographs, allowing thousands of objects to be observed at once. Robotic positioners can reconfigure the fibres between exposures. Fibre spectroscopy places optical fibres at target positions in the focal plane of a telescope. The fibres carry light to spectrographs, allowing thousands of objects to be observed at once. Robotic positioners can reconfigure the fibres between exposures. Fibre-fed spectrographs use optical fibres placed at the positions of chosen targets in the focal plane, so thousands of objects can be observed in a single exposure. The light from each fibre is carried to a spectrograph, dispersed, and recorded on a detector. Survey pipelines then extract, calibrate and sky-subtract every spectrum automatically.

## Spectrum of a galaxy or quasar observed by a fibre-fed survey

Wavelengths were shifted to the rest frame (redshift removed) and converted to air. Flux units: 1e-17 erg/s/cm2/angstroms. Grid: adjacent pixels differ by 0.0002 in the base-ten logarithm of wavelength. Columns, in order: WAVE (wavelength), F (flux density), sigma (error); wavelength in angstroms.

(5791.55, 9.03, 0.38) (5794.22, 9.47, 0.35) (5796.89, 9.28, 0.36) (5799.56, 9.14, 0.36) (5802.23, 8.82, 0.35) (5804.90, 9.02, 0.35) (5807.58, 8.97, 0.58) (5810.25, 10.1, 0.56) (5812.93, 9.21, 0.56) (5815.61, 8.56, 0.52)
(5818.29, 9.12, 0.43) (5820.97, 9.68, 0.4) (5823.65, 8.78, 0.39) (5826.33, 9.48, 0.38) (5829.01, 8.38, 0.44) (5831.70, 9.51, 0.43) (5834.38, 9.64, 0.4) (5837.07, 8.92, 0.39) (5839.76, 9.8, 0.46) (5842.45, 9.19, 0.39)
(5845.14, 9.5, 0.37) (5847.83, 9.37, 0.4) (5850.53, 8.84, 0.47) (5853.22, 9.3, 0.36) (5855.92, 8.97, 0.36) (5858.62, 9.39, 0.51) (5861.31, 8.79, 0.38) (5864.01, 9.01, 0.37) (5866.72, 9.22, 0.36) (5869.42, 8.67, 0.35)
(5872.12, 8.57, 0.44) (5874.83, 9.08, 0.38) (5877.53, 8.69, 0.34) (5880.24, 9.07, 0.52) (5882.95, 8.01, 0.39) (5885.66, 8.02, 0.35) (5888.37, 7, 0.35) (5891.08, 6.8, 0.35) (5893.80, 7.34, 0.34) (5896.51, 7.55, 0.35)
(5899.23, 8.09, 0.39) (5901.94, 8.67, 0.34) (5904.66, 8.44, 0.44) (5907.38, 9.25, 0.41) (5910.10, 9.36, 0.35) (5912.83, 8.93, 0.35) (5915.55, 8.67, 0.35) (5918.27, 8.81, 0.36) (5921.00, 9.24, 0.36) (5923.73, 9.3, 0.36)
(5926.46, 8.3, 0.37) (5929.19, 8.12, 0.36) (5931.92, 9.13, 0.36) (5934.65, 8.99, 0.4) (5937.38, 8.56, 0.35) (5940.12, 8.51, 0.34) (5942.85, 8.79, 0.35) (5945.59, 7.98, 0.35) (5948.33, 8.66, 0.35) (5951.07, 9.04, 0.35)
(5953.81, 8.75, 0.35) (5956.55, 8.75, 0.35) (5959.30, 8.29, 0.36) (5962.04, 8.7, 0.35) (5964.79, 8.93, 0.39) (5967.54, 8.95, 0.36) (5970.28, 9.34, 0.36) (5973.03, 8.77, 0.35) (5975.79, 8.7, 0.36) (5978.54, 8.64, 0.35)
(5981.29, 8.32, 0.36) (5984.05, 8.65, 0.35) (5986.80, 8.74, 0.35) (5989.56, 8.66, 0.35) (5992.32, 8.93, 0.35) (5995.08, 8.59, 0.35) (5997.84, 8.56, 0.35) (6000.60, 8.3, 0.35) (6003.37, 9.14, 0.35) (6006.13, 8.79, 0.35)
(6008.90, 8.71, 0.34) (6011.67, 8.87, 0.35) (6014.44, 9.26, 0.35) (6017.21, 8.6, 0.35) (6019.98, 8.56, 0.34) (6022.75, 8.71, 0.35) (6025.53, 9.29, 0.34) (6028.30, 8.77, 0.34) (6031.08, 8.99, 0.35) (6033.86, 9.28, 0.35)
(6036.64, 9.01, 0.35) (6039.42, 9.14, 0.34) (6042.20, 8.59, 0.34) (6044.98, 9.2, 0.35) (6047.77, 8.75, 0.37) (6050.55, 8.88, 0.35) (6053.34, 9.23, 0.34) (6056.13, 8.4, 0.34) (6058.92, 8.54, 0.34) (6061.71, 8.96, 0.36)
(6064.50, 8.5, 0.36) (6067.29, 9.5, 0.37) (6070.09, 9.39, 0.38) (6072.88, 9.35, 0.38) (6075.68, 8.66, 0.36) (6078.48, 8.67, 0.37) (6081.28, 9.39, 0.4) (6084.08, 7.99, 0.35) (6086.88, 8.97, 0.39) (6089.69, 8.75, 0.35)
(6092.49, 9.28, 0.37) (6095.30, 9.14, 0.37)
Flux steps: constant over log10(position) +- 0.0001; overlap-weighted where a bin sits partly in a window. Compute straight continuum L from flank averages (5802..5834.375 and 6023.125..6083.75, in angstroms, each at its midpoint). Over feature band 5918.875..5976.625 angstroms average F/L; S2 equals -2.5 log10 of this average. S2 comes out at 0.036 mag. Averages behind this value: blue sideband 9.17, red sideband 8.95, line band 8.75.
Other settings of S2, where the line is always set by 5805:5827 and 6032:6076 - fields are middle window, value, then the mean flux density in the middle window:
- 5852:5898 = 0.089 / 8.43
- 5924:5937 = 0.050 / 8.69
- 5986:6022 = 0.034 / 8.75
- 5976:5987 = 0.056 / 8.59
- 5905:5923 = 0.012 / 9.02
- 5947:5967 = 0.040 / 8.74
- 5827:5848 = -0.012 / 9.29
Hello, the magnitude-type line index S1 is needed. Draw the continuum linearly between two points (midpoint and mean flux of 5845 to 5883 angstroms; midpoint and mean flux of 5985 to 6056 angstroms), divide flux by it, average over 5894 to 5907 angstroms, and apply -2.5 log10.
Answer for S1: 0.10 mag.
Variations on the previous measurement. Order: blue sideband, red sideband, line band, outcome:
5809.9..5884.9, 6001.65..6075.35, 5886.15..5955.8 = 0.07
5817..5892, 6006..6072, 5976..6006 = 0.03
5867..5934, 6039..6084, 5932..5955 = -0.01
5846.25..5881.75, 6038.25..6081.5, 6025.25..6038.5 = -0.01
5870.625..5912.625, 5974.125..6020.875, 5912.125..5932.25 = -0.05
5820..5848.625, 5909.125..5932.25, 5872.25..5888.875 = 0.08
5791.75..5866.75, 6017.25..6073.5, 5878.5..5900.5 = 0.18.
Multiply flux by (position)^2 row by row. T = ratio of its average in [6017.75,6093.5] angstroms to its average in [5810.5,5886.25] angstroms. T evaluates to 1.06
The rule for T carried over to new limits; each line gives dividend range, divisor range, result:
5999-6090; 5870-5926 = 1.10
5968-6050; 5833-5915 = 1.06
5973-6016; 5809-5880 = 1.00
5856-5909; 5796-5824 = 0.94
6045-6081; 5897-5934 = 1.07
